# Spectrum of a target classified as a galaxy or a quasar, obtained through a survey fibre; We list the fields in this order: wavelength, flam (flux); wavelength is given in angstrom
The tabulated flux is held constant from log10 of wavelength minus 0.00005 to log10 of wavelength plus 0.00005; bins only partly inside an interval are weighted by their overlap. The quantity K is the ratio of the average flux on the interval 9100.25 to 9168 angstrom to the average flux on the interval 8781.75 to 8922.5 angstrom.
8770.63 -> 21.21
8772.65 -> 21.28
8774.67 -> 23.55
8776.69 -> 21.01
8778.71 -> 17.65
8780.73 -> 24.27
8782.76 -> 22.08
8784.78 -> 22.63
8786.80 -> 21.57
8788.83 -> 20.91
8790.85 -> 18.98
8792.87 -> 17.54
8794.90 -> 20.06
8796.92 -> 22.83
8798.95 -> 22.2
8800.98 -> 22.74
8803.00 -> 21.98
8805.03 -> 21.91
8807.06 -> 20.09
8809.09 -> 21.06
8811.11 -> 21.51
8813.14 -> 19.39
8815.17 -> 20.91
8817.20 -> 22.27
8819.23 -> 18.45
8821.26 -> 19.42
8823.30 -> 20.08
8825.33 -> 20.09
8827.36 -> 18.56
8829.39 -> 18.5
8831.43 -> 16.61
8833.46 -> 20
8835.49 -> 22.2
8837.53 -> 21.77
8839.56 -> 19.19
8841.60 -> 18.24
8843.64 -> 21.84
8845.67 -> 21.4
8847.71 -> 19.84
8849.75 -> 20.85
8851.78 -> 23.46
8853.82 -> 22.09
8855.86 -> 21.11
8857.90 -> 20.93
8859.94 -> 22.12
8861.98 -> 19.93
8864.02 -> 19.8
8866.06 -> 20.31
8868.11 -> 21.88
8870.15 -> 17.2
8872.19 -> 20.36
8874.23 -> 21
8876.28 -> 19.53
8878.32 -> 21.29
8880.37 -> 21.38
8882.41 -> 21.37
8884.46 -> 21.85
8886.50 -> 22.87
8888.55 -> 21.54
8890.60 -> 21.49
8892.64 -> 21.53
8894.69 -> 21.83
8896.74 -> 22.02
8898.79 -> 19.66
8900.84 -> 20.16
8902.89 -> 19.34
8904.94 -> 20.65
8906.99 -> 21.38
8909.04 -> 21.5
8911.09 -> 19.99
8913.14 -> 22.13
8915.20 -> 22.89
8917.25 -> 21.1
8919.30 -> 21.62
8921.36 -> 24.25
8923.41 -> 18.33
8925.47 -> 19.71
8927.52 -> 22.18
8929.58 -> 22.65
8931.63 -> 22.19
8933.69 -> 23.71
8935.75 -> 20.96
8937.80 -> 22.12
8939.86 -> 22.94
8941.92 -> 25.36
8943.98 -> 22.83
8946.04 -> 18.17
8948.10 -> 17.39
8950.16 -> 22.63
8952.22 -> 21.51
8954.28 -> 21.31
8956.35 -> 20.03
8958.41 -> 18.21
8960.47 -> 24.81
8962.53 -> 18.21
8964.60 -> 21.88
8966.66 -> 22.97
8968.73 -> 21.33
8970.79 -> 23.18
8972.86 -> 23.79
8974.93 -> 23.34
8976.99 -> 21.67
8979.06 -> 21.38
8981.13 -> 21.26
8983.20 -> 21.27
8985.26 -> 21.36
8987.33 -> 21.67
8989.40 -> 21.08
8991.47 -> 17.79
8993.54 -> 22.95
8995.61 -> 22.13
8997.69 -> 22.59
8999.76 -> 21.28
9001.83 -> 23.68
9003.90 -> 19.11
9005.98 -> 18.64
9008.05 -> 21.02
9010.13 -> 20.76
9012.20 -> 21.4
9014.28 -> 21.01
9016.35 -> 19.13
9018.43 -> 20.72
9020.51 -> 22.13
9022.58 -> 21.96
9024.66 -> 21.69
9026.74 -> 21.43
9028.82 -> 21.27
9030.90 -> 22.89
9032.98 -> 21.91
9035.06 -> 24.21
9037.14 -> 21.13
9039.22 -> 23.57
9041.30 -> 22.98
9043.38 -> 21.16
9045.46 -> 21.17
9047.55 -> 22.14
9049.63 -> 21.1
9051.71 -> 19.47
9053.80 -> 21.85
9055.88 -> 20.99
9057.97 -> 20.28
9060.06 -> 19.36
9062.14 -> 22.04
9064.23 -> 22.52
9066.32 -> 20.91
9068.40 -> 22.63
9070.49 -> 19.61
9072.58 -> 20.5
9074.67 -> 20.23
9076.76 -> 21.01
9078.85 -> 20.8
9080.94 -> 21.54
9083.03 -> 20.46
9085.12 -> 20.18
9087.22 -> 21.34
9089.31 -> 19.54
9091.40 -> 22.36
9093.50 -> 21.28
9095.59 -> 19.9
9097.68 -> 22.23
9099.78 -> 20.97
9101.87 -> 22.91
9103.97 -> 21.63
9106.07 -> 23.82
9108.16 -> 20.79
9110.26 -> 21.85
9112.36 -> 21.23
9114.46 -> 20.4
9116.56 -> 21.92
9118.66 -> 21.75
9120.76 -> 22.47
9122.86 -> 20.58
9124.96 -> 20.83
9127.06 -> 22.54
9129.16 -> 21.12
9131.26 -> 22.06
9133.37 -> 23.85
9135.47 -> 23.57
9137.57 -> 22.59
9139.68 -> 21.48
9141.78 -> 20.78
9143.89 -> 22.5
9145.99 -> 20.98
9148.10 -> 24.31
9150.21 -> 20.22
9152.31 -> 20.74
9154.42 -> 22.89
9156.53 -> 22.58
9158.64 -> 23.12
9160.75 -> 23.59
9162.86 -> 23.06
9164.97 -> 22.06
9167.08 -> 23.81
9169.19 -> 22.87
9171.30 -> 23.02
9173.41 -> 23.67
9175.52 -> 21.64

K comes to 1.06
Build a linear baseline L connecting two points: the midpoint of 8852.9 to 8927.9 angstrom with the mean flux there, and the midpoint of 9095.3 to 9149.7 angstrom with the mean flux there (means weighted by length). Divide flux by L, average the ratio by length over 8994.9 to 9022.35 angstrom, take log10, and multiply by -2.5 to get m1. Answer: 0.021 mag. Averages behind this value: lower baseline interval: 21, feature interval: 21.1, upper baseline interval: 21.9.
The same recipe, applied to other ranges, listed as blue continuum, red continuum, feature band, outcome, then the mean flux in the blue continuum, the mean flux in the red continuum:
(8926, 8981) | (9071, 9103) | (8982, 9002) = 0.00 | 21.8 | 21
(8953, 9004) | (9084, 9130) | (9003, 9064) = 0.01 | 21.6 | 21.4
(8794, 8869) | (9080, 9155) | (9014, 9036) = -0.02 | 20.7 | 21.6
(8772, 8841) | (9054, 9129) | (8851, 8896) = -0.02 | 20.7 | 21.2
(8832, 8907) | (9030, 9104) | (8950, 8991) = -0.02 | 20.9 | 21.3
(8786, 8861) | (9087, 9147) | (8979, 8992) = 0.02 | 20.6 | 21.7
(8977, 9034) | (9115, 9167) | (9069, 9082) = 0.05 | 21.2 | 22.2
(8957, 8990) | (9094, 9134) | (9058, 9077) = 0.04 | 21.7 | 21.7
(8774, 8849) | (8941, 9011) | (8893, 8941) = -0.02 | 20.6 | 21.4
